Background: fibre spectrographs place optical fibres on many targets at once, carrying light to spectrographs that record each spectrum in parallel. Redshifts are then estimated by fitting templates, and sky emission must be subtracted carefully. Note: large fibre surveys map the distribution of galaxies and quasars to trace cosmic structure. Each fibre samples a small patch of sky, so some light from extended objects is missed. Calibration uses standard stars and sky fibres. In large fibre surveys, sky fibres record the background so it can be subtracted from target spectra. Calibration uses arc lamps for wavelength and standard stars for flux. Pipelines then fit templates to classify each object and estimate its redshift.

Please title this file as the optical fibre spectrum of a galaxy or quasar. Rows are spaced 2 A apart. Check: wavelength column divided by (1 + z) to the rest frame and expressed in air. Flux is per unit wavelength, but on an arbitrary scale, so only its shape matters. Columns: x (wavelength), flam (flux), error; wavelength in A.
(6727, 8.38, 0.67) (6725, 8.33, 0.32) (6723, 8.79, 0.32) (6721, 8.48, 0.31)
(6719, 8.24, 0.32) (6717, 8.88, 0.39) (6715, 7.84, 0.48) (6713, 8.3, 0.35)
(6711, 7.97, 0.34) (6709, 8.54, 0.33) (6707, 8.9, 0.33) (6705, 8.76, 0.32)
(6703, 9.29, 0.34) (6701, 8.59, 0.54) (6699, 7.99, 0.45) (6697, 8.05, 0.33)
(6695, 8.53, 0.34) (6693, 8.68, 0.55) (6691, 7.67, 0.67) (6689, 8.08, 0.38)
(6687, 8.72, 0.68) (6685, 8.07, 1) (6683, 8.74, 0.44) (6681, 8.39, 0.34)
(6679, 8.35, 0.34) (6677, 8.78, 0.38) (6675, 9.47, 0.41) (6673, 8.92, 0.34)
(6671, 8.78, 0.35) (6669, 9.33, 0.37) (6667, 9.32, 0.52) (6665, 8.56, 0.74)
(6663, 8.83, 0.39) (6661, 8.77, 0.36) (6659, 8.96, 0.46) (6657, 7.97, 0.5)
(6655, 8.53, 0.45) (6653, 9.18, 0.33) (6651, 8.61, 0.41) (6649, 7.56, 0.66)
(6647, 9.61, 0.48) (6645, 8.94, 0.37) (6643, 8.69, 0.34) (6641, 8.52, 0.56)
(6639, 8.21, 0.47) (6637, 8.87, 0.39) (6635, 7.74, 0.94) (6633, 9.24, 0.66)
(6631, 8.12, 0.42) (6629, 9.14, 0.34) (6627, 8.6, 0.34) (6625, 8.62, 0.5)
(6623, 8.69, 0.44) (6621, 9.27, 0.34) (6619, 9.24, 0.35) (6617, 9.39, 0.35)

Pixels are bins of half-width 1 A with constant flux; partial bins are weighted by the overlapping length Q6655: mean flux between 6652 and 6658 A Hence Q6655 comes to 8.56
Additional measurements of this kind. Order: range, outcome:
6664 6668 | 8.94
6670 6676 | 9.06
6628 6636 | 8.56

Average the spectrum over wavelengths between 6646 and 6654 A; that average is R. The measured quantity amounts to 8.74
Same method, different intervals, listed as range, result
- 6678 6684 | 8.49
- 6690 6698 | 8.23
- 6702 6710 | 8.87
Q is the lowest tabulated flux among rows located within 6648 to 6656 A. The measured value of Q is 7.56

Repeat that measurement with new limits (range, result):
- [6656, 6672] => 7.97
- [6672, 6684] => 8.35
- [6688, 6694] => 7.67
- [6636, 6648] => 8.21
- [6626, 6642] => 7.74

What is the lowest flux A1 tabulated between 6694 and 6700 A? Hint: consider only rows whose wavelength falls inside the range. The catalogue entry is 7.99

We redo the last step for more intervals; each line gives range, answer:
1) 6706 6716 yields 7.84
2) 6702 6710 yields 8.54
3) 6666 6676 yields 8.78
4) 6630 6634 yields 8.12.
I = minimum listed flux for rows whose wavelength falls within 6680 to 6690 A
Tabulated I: 8.07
